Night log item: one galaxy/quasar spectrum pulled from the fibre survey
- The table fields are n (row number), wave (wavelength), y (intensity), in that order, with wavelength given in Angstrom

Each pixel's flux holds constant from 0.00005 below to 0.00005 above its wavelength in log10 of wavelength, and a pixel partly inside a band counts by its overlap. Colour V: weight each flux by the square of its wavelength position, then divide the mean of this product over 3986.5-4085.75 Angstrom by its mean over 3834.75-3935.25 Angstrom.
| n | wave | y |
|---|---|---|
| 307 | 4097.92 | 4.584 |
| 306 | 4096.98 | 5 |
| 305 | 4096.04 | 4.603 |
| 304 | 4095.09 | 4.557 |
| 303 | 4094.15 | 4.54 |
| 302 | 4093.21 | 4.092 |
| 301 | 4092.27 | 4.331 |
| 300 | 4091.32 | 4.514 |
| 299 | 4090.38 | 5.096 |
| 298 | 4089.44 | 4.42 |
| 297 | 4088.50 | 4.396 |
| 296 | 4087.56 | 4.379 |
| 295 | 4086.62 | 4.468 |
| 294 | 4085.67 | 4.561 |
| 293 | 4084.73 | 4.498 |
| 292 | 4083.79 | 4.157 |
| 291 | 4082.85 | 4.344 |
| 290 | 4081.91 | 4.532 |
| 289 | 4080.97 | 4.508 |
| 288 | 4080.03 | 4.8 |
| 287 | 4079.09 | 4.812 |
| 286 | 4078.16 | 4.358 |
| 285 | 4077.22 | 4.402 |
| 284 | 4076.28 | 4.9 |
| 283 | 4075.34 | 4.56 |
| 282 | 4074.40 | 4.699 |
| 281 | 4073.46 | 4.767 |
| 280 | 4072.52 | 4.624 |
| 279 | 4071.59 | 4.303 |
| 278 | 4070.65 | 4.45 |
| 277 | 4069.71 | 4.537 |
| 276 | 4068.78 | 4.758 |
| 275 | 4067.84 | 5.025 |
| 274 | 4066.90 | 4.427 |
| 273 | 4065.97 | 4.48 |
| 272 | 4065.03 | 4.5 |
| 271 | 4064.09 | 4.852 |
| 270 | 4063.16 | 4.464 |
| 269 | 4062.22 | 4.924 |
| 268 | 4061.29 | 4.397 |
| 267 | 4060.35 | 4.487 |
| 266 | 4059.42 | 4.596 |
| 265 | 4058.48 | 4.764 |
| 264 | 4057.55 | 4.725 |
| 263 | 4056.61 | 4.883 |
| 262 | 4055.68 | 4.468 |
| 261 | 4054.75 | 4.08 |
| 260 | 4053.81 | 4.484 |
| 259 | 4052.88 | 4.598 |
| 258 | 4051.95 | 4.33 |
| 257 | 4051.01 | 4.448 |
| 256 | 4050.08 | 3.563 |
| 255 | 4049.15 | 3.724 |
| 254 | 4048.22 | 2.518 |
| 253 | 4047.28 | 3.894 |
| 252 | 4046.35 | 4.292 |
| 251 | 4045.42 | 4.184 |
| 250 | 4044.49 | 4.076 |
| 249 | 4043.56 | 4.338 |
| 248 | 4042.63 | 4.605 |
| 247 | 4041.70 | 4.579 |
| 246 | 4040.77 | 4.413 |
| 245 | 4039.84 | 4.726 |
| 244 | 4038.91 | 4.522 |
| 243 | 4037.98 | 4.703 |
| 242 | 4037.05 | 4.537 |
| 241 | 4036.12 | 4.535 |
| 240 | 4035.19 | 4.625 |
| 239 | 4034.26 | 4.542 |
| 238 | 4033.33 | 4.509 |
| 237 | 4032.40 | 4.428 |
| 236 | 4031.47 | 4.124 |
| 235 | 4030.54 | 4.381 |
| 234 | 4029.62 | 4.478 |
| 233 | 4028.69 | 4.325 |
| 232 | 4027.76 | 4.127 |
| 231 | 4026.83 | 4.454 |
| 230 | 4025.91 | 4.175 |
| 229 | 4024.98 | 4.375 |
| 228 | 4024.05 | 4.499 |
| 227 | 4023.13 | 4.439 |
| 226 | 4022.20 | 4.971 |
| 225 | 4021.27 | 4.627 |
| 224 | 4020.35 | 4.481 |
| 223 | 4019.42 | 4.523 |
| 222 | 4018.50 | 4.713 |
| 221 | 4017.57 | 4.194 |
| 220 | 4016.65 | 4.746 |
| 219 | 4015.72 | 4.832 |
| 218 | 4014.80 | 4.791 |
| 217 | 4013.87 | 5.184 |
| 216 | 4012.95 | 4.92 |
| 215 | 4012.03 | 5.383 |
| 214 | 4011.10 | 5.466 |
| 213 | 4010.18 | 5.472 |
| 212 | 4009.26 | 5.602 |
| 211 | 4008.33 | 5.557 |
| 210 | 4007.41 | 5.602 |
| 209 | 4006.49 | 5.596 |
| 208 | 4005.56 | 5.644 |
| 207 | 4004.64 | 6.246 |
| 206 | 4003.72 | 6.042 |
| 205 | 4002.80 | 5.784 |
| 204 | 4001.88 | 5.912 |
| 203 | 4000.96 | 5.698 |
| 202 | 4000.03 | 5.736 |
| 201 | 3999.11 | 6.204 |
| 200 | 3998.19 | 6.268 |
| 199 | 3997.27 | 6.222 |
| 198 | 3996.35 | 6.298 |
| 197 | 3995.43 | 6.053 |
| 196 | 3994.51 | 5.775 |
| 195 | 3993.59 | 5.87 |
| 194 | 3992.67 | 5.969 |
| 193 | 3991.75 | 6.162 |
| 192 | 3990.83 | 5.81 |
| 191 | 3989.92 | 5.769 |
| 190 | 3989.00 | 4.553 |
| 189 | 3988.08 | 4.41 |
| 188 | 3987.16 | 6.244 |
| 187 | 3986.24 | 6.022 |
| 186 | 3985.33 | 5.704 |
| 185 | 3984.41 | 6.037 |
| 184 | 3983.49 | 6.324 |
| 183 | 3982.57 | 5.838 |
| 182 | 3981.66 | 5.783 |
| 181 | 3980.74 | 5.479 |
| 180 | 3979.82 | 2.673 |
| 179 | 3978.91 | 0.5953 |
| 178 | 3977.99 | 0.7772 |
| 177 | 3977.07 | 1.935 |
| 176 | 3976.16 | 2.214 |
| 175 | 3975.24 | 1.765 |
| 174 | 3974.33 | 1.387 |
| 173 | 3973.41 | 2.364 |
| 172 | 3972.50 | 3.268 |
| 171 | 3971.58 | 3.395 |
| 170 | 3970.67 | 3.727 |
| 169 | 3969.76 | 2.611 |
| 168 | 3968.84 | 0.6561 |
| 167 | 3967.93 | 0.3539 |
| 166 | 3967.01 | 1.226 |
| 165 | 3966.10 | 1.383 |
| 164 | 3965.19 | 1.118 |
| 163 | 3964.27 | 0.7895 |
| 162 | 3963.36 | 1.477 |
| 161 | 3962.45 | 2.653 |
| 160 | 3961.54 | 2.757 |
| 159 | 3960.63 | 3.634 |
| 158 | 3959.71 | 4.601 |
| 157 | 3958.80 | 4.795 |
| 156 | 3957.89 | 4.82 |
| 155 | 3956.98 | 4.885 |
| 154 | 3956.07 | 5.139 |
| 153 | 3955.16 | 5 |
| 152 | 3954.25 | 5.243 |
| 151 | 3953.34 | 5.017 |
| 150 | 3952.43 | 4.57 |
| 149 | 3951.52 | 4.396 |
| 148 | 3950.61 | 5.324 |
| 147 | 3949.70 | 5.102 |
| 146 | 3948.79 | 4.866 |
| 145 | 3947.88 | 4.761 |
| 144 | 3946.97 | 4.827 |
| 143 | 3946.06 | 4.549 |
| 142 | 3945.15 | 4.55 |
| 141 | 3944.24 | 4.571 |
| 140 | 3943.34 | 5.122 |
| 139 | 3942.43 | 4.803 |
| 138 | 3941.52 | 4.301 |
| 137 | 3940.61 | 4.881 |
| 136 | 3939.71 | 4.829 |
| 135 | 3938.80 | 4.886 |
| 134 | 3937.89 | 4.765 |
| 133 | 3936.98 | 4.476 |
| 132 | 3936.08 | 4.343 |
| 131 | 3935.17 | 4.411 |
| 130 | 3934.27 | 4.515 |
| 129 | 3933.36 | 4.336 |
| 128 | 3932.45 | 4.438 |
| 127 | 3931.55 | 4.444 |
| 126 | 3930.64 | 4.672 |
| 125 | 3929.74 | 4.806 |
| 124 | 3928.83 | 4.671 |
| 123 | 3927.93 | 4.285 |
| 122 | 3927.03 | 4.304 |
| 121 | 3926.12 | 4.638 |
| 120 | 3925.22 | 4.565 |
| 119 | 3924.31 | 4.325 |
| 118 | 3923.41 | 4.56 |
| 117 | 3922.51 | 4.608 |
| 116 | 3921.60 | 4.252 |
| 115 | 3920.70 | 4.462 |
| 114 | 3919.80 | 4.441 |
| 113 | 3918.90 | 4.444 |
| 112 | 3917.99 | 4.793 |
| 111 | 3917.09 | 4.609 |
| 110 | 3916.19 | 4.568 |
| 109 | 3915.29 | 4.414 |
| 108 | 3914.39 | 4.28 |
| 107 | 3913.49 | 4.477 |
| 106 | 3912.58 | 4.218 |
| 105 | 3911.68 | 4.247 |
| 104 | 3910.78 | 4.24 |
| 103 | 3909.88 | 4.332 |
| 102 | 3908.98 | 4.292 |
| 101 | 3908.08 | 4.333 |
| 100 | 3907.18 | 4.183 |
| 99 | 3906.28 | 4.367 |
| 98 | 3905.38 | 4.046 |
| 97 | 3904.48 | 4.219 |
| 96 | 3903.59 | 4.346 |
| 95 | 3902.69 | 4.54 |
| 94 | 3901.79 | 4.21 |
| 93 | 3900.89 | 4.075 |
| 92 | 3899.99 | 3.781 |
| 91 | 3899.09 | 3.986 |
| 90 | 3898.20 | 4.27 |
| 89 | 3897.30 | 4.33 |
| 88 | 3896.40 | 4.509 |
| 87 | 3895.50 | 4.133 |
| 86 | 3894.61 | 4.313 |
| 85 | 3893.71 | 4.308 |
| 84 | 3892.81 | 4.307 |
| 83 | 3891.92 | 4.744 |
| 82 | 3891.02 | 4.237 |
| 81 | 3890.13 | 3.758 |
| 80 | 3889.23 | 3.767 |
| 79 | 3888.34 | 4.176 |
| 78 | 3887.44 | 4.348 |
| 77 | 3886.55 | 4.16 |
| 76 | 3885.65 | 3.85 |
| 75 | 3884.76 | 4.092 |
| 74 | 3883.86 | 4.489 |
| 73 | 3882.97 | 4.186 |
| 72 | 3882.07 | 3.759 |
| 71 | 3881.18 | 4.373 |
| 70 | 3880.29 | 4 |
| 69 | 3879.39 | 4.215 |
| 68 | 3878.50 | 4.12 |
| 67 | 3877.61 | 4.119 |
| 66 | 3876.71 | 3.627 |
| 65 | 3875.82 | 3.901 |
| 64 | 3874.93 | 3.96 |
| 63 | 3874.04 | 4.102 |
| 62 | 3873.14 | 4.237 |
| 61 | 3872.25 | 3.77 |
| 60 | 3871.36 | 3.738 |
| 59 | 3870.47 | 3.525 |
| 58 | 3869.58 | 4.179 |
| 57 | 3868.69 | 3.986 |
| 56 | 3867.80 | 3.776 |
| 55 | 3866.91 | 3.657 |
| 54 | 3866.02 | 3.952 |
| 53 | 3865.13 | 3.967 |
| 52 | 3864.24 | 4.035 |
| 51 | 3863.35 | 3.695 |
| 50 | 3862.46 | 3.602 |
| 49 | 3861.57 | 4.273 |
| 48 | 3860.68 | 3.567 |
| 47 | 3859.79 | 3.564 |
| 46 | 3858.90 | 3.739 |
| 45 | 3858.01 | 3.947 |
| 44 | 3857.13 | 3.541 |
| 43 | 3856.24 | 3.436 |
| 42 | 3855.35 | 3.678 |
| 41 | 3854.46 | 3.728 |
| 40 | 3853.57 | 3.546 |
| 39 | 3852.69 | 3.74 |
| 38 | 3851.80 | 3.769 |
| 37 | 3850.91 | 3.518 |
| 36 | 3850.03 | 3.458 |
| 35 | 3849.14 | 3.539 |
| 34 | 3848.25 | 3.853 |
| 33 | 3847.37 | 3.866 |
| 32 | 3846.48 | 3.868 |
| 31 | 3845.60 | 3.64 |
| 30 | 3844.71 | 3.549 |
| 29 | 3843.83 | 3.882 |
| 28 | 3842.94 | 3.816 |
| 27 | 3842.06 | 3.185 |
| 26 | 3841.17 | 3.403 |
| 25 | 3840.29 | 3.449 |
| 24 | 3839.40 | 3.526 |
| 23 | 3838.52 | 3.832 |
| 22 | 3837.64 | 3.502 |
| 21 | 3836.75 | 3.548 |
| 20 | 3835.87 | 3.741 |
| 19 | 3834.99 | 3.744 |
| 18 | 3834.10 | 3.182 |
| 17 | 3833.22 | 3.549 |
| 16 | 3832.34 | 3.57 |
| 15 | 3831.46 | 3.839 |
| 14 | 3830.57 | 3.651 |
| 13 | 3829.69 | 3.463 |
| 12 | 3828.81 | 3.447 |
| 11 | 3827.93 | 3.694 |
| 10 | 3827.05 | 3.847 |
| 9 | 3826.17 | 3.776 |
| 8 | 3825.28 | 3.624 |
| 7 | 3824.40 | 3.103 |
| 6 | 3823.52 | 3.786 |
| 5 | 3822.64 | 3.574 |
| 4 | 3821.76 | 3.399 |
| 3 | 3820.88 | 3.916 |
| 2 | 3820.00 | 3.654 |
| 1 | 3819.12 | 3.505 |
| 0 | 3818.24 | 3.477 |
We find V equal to 1.3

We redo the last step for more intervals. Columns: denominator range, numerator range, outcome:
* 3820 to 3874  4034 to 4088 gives 1.35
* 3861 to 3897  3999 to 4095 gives 1.25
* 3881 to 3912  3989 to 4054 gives 1.24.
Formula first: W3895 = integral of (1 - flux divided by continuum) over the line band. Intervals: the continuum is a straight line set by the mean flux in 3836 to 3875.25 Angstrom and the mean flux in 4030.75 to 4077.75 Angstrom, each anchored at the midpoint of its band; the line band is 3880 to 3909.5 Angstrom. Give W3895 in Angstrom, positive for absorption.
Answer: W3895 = -2.5 Angstrom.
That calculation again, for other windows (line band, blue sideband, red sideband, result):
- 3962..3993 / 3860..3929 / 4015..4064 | 6.49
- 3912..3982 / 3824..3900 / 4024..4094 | 3.42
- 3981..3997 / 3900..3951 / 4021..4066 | -4.86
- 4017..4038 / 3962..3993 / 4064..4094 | -2.60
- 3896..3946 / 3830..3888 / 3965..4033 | -3.93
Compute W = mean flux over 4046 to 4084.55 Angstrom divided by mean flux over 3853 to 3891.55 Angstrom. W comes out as 1.1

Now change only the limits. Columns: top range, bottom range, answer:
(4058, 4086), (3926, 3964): 1.02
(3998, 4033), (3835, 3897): 1.30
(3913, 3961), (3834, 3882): 1.23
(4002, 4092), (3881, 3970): 1.11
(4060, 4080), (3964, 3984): 1.80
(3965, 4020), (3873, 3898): 1.10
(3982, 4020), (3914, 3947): 1.23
